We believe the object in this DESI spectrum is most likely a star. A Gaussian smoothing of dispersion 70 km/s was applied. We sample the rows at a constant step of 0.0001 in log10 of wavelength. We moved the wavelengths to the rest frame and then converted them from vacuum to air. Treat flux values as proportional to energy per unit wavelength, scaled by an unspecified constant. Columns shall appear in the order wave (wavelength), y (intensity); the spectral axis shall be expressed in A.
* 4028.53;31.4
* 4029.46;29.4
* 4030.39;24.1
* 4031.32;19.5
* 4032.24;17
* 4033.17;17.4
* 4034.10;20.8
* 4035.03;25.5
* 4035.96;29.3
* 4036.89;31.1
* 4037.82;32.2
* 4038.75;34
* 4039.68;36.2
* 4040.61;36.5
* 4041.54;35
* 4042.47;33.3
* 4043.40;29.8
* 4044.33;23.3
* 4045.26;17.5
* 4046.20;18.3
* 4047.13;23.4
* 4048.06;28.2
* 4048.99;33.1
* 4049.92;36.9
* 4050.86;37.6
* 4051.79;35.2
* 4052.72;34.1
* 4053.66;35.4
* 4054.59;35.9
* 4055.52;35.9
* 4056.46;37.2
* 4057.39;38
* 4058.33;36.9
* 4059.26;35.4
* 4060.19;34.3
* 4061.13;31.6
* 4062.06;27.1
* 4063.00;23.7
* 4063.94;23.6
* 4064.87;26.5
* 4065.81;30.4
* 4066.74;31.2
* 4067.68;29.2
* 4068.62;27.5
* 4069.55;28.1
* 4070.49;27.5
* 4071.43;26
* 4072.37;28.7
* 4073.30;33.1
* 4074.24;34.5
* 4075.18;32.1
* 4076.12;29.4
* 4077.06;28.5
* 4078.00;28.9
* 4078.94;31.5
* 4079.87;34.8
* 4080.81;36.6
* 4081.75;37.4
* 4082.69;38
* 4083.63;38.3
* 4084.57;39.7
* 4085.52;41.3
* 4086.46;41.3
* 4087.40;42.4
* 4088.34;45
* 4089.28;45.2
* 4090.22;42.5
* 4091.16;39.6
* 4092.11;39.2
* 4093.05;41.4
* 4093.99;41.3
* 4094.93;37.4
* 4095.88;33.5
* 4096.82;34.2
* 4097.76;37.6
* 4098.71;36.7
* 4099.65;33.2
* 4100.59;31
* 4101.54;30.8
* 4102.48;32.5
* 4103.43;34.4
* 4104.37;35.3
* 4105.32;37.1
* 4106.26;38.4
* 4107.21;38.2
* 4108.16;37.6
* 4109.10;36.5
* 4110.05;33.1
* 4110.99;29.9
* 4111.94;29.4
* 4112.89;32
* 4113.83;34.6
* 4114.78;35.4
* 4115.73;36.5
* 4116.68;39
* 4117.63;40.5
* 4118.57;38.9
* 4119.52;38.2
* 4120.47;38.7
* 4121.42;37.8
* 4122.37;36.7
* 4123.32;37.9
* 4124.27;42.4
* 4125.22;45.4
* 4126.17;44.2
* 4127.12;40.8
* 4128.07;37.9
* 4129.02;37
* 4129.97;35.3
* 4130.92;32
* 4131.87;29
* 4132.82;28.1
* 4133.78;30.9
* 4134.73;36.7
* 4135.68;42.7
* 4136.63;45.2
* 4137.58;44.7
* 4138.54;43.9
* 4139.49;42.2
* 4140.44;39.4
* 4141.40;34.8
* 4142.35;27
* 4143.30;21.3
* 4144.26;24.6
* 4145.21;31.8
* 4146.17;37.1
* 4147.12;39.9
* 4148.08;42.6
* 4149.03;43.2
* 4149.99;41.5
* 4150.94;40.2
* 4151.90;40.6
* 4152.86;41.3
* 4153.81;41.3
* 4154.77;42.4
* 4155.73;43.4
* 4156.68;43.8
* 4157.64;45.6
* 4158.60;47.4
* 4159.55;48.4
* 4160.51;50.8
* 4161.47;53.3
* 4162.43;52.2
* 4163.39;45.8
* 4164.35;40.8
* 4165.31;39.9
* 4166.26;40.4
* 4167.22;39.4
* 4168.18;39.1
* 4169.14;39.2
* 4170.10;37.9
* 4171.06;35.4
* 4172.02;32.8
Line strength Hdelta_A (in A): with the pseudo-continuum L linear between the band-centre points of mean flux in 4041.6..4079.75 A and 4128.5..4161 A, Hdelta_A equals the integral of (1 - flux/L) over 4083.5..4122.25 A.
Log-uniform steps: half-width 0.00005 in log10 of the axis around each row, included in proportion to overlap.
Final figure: -2.9 A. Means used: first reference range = 30.6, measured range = 37.2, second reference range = 38.7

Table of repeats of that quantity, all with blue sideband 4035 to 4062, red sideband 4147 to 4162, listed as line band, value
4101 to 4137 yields 3.3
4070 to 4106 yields 0.9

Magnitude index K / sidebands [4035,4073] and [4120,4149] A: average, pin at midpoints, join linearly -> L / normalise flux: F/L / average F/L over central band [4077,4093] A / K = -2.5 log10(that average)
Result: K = -0.162 mag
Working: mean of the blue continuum 30.8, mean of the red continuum 37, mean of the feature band 38.6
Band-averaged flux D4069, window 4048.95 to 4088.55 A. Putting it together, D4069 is 33.4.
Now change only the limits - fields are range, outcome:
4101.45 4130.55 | 36.9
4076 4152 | 36.9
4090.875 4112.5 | 35.5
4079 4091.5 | 39.9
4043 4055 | 29.9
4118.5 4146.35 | 36.7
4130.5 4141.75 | 37.5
